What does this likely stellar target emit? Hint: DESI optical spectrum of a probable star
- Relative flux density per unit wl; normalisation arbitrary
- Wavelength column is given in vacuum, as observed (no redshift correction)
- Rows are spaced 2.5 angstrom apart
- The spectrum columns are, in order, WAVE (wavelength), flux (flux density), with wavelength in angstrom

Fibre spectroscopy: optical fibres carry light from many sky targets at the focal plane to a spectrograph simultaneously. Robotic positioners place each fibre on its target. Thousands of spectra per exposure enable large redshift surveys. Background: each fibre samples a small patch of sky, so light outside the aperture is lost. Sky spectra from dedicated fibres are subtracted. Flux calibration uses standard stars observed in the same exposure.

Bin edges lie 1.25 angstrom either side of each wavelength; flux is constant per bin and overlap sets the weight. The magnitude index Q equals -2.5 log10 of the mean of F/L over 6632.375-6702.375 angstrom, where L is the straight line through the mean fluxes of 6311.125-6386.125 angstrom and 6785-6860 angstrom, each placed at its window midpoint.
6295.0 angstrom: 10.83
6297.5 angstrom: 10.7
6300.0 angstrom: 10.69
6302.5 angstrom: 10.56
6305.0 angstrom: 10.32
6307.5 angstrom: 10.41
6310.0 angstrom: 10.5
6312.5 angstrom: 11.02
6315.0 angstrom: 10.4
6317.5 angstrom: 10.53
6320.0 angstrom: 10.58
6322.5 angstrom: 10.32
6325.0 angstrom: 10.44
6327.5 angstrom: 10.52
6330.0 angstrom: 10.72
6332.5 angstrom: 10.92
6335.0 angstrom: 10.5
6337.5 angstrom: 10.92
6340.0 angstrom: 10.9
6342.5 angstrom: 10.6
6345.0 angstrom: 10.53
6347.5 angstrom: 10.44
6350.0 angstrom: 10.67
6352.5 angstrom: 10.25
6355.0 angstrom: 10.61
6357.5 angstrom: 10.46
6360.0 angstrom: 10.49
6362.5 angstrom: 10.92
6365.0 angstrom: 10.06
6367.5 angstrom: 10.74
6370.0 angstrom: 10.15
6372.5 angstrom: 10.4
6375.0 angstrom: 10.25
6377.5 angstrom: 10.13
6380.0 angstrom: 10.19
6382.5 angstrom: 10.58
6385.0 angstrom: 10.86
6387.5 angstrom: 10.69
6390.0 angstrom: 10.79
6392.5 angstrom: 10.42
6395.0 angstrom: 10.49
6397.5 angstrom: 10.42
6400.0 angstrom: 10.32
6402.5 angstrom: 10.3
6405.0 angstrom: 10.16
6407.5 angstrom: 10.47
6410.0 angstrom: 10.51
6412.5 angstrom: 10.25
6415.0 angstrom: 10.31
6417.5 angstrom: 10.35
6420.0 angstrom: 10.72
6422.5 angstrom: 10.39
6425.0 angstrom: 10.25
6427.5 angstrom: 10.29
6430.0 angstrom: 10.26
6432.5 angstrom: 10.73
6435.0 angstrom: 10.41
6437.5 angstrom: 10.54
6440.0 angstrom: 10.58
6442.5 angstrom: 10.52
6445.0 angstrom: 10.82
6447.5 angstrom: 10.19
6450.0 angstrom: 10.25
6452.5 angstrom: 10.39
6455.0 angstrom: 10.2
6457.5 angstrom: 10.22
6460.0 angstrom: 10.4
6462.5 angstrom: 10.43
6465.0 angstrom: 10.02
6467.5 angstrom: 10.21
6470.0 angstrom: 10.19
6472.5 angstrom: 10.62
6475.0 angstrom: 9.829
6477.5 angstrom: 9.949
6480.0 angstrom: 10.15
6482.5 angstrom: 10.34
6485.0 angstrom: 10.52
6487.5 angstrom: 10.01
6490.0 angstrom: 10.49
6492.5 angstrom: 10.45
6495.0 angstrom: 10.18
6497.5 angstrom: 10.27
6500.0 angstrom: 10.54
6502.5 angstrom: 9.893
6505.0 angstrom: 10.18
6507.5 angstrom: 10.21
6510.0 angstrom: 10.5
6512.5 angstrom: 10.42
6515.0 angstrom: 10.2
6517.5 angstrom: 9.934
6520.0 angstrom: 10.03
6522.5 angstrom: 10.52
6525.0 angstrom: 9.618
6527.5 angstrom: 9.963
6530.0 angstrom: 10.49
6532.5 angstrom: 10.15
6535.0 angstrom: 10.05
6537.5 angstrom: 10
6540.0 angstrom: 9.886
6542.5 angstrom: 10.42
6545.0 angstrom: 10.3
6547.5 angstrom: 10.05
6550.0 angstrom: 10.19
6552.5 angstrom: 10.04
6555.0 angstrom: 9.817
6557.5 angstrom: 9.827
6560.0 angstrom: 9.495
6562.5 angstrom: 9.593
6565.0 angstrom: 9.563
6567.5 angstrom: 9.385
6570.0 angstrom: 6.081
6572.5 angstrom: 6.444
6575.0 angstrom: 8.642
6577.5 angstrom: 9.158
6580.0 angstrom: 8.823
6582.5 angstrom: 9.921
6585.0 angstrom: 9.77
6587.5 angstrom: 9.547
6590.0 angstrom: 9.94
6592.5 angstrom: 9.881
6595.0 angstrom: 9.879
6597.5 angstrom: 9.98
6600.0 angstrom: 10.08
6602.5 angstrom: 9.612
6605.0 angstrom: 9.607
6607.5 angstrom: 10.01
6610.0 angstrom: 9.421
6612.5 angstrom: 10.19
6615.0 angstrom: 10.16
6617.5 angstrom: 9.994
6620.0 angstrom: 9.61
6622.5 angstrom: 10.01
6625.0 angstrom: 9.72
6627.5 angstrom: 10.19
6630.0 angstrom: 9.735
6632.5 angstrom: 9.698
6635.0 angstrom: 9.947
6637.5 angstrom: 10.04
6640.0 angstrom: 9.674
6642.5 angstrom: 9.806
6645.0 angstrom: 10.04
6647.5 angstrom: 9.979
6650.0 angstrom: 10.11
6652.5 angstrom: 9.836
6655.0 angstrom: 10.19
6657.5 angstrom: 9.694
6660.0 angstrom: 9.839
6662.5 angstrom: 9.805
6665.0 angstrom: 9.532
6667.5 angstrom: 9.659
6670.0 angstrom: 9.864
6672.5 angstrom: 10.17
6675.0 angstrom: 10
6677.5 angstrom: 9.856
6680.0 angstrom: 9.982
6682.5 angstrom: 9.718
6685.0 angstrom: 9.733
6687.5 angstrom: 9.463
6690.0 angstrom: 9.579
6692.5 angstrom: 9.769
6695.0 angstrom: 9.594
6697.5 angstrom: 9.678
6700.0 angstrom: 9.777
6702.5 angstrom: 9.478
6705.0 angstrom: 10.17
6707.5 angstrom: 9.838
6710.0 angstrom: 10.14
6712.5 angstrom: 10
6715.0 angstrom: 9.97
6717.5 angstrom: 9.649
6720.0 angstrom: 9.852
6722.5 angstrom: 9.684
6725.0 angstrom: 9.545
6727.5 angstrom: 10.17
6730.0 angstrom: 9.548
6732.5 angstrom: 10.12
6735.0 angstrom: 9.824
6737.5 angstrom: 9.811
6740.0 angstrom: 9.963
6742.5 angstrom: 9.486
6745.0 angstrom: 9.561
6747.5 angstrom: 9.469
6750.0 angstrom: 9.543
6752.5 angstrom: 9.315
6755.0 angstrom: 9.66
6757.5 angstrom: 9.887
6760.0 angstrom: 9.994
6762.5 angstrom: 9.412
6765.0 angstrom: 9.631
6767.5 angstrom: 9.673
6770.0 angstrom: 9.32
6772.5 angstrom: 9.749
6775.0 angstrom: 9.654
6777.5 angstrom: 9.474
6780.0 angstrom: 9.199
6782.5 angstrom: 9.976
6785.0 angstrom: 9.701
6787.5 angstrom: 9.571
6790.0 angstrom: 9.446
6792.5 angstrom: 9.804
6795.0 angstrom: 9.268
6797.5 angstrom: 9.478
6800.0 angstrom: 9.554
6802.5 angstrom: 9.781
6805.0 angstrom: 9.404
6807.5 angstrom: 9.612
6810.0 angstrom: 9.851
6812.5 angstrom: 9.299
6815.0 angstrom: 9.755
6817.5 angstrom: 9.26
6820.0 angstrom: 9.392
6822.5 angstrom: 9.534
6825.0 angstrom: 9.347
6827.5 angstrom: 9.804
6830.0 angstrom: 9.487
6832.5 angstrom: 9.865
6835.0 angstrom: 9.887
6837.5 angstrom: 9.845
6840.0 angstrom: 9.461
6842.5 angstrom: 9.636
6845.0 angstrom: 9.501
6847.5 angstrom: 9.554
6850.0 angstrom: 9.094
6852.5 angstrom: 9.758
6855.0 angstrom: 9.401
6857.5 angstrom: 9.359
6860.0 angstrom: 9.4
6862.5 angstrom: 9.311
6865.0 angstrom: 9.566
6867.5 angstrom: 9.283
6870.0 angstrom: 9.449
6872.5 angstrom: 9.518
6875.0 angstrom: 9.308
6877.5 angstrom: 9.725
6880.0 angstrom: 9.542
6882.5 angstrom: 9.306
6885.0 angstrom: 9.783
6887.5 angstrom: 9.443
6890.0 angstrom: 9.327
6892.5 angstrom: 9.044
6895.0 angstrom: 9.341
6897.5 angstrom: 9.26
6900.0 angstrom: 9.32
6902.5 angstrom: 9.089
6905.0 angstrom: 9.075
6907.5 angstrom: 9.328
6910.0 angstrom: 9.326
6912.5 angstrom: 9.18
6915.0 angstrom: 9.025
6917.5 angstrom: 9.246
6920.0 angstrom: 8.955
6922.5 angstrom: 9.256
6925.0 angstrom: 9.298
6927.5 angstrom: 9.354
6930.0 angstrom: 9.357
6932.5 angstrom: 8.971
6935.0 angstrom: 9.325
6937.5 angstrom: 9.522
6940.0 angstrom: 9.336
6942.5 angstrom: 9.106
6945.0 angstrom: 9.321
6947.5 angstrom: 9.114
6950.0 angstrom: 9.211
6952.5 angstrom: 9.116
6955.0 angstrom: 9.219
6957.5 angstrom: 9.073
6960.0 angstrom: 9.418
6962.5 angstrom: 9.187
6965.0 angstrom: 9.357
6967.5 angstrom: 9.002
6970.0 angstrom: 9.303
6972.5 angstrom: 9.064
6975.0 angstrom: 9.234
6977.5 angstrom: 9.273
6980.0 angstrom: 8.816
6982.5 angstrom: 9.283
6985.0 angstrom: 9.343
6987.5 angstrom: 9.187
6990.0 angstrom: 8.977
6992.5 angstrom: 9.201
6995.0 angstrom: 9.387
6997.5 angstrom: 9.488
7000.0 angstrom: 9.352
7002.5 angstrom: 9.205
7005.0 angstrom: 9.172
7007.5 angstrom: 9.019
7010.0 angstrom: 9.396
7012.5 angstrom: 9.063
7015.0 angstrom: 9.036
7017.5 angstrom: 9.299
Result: 0.01 mag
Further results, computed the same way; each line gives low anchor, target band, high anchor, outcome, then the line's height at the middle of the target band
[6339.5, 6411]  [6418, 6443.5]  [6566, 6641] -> -0.02 mag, 10.2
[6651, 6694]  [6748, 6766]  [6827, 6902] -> 0.00 mag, 9.66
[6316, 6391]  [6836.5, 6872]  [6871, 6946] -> -0.01 mag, 9.42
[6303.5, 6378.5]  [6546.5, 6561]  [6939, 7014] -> 0.02 mag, 10.1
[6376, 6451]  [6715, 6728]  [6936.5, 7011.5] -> 0.00 mag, 9.77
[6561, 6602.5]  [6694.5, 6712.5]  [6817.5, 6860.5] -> -0.05 mag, 9.35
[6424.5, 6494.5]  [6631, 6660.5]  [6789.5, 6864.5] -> 0.00 mag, 9.93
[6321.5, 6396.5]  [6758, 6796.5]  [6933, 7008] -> 0.00 mag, 9.63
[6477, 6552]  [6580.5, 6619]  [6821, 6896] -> 0.02 mag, 10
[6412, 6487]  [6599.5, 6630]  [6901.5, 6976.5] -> 0.01 mag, 9.96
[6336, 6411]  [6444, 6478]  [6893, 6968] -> 0.00 mag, 10.3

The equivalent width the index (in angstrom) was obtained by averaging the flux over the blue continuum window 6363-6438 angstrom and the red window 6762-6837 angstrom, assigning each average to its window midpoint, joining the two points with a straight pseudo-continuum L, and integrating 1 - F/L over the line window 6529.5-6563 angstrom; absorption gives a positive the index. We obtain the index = 0.3 angstrom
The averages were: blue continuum 10.4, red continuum 9.58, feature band 10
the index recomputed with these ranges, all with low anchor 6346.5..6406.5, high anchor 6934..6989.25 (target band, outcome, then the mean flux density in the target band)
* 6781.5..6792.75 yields -0.1 angstrom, 9.68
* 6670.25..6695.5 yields 0.0 angstrom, 9.8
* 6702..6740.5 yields -0.6 angstrom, 9.87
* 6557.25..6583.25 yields 3.3 angstrom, 8.75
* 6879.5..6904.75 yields 0.1 angstrom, 9.33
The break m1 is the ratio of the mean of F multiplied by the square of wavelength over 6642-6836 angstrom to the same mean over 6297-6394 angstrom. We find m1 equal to 1.04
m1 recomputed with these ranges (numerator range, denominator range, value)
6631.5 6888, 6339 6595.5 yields 1.04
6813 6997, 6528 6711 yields 1.04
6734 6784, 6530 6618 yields 1.06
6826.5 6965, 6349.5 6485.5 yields 1.04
